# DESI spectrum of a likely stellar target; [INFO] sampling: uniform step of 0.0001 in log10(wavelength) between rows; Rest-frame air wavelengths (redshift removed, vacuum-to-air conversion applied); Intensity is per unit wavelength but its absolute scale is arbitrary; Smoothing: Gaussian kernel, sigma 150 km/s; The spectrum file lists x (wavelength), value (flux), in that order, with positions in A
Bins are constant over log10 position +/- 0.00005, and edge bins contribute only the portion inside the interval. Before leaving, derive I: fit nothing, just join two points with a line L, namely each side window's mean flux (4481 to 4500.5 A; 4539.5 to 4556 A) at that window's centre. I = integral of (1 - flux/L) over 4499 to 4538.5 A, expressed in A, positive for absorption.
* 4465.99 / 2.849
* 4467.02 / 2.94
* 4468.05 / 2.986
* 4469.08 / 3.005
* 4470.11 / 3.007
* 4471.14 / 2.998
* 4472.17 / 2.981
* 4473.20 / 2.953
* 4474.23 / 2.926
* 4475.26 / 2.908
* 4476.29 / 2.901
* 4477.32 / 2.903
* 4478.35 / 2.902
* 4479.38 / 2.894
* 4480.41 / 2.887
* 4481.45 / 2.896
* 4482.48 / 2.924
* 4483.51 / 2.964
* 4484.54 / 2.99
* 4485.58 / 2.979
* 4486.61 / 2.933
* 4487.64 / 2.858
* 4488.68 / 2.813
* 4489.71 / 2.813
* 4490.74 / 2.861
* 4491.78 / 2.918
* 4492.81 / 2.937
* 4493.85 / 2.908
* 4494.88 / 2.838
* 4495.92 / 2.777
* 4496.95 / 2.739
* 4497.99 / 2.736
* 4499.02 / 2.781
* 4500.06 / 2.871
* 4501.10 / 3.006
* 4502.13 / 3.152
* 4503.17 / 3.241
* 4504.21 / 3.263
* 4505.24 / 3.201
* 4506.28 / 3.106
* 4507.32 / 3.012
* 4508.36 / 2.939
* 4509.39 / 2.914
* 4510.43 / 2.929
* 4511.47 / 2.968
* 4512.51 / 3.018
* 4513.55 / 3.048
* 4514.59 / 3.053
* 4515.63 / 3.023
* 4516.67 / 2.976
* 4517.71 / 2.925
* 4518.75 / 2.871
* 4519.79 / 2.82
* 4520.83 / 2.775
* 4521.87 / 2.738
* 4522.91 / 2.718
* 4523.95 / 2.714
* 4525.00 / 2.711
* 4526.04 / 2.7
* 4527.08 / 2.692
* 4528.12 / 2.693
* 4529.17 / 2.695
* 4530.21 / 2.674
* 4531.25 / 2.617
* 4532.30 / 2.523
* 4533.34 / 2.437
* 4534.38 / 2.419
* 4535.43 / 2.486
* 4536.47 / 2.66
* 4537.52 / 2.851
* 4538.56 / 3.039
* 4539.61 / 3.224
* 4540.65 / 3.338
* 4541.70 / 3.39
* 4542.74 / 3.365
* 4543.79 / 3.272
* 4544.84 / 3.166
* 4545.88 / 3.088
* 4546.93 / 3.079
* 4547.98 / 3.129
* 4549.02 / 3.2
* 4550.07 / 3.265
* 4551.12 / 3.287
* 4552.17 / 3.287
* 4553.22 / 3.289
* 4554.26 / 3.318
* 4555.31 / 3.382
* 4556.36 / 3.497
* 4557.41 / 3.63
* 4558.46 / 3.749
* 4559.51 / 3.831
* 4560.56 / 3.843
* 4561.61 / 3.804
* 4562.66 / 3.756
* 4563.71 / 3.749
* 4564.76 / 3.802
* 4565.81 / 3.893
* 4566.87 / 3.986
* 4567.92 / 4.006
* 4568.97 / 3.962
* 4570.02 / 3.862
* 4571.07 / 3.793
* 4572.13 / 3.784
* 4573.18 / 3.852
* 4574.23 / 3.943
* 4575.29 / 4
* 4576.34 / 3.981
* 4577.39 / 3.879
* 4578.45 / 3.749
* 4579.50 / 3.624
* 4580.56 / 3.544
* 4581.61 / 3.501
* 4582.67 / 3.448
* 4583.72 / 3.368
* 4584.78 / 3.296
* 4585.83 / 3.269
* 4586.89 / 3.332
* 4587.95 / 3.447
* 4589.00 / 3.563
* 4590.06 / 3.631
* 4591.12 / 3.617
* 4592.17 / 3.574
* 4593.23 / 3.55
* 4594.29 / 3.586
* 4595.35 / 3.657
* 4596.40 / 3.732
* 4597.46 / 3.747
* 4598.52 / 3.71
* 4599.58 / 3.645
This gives 2.6 A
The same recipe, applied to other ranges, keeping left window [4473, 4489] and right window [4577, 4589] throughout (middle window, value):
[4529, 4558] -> 1.9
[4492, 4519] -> 0.7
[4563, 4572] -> -1.2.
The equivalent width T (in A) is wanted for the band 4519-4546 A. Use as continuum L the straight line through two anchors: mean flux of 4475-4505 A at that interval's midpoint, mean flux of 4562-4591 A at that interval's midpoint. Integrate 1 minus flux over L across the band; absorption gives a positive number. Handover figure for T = 3.9 A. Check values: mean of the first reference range 2.92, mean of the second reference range 3.7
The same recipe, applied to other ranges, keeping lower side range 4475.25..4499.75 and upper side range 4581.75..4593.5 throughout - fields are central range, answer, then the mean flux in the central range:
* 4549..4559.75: -0.5 A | 3.43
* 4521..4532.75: 1.6 A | 2.68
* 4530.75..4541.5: 1.3 A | 2.78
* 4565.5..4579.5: -2.1 A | 3.89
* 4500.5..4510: -0.3 A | 3.09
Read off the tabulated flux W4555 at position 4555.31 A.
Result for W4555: 3.382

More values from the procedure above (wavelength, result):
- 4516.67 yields 2.976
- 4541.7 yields 3.39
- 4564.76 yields 3.802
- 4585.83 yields 3.269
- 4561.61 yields 3.804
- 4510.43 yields 2.929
